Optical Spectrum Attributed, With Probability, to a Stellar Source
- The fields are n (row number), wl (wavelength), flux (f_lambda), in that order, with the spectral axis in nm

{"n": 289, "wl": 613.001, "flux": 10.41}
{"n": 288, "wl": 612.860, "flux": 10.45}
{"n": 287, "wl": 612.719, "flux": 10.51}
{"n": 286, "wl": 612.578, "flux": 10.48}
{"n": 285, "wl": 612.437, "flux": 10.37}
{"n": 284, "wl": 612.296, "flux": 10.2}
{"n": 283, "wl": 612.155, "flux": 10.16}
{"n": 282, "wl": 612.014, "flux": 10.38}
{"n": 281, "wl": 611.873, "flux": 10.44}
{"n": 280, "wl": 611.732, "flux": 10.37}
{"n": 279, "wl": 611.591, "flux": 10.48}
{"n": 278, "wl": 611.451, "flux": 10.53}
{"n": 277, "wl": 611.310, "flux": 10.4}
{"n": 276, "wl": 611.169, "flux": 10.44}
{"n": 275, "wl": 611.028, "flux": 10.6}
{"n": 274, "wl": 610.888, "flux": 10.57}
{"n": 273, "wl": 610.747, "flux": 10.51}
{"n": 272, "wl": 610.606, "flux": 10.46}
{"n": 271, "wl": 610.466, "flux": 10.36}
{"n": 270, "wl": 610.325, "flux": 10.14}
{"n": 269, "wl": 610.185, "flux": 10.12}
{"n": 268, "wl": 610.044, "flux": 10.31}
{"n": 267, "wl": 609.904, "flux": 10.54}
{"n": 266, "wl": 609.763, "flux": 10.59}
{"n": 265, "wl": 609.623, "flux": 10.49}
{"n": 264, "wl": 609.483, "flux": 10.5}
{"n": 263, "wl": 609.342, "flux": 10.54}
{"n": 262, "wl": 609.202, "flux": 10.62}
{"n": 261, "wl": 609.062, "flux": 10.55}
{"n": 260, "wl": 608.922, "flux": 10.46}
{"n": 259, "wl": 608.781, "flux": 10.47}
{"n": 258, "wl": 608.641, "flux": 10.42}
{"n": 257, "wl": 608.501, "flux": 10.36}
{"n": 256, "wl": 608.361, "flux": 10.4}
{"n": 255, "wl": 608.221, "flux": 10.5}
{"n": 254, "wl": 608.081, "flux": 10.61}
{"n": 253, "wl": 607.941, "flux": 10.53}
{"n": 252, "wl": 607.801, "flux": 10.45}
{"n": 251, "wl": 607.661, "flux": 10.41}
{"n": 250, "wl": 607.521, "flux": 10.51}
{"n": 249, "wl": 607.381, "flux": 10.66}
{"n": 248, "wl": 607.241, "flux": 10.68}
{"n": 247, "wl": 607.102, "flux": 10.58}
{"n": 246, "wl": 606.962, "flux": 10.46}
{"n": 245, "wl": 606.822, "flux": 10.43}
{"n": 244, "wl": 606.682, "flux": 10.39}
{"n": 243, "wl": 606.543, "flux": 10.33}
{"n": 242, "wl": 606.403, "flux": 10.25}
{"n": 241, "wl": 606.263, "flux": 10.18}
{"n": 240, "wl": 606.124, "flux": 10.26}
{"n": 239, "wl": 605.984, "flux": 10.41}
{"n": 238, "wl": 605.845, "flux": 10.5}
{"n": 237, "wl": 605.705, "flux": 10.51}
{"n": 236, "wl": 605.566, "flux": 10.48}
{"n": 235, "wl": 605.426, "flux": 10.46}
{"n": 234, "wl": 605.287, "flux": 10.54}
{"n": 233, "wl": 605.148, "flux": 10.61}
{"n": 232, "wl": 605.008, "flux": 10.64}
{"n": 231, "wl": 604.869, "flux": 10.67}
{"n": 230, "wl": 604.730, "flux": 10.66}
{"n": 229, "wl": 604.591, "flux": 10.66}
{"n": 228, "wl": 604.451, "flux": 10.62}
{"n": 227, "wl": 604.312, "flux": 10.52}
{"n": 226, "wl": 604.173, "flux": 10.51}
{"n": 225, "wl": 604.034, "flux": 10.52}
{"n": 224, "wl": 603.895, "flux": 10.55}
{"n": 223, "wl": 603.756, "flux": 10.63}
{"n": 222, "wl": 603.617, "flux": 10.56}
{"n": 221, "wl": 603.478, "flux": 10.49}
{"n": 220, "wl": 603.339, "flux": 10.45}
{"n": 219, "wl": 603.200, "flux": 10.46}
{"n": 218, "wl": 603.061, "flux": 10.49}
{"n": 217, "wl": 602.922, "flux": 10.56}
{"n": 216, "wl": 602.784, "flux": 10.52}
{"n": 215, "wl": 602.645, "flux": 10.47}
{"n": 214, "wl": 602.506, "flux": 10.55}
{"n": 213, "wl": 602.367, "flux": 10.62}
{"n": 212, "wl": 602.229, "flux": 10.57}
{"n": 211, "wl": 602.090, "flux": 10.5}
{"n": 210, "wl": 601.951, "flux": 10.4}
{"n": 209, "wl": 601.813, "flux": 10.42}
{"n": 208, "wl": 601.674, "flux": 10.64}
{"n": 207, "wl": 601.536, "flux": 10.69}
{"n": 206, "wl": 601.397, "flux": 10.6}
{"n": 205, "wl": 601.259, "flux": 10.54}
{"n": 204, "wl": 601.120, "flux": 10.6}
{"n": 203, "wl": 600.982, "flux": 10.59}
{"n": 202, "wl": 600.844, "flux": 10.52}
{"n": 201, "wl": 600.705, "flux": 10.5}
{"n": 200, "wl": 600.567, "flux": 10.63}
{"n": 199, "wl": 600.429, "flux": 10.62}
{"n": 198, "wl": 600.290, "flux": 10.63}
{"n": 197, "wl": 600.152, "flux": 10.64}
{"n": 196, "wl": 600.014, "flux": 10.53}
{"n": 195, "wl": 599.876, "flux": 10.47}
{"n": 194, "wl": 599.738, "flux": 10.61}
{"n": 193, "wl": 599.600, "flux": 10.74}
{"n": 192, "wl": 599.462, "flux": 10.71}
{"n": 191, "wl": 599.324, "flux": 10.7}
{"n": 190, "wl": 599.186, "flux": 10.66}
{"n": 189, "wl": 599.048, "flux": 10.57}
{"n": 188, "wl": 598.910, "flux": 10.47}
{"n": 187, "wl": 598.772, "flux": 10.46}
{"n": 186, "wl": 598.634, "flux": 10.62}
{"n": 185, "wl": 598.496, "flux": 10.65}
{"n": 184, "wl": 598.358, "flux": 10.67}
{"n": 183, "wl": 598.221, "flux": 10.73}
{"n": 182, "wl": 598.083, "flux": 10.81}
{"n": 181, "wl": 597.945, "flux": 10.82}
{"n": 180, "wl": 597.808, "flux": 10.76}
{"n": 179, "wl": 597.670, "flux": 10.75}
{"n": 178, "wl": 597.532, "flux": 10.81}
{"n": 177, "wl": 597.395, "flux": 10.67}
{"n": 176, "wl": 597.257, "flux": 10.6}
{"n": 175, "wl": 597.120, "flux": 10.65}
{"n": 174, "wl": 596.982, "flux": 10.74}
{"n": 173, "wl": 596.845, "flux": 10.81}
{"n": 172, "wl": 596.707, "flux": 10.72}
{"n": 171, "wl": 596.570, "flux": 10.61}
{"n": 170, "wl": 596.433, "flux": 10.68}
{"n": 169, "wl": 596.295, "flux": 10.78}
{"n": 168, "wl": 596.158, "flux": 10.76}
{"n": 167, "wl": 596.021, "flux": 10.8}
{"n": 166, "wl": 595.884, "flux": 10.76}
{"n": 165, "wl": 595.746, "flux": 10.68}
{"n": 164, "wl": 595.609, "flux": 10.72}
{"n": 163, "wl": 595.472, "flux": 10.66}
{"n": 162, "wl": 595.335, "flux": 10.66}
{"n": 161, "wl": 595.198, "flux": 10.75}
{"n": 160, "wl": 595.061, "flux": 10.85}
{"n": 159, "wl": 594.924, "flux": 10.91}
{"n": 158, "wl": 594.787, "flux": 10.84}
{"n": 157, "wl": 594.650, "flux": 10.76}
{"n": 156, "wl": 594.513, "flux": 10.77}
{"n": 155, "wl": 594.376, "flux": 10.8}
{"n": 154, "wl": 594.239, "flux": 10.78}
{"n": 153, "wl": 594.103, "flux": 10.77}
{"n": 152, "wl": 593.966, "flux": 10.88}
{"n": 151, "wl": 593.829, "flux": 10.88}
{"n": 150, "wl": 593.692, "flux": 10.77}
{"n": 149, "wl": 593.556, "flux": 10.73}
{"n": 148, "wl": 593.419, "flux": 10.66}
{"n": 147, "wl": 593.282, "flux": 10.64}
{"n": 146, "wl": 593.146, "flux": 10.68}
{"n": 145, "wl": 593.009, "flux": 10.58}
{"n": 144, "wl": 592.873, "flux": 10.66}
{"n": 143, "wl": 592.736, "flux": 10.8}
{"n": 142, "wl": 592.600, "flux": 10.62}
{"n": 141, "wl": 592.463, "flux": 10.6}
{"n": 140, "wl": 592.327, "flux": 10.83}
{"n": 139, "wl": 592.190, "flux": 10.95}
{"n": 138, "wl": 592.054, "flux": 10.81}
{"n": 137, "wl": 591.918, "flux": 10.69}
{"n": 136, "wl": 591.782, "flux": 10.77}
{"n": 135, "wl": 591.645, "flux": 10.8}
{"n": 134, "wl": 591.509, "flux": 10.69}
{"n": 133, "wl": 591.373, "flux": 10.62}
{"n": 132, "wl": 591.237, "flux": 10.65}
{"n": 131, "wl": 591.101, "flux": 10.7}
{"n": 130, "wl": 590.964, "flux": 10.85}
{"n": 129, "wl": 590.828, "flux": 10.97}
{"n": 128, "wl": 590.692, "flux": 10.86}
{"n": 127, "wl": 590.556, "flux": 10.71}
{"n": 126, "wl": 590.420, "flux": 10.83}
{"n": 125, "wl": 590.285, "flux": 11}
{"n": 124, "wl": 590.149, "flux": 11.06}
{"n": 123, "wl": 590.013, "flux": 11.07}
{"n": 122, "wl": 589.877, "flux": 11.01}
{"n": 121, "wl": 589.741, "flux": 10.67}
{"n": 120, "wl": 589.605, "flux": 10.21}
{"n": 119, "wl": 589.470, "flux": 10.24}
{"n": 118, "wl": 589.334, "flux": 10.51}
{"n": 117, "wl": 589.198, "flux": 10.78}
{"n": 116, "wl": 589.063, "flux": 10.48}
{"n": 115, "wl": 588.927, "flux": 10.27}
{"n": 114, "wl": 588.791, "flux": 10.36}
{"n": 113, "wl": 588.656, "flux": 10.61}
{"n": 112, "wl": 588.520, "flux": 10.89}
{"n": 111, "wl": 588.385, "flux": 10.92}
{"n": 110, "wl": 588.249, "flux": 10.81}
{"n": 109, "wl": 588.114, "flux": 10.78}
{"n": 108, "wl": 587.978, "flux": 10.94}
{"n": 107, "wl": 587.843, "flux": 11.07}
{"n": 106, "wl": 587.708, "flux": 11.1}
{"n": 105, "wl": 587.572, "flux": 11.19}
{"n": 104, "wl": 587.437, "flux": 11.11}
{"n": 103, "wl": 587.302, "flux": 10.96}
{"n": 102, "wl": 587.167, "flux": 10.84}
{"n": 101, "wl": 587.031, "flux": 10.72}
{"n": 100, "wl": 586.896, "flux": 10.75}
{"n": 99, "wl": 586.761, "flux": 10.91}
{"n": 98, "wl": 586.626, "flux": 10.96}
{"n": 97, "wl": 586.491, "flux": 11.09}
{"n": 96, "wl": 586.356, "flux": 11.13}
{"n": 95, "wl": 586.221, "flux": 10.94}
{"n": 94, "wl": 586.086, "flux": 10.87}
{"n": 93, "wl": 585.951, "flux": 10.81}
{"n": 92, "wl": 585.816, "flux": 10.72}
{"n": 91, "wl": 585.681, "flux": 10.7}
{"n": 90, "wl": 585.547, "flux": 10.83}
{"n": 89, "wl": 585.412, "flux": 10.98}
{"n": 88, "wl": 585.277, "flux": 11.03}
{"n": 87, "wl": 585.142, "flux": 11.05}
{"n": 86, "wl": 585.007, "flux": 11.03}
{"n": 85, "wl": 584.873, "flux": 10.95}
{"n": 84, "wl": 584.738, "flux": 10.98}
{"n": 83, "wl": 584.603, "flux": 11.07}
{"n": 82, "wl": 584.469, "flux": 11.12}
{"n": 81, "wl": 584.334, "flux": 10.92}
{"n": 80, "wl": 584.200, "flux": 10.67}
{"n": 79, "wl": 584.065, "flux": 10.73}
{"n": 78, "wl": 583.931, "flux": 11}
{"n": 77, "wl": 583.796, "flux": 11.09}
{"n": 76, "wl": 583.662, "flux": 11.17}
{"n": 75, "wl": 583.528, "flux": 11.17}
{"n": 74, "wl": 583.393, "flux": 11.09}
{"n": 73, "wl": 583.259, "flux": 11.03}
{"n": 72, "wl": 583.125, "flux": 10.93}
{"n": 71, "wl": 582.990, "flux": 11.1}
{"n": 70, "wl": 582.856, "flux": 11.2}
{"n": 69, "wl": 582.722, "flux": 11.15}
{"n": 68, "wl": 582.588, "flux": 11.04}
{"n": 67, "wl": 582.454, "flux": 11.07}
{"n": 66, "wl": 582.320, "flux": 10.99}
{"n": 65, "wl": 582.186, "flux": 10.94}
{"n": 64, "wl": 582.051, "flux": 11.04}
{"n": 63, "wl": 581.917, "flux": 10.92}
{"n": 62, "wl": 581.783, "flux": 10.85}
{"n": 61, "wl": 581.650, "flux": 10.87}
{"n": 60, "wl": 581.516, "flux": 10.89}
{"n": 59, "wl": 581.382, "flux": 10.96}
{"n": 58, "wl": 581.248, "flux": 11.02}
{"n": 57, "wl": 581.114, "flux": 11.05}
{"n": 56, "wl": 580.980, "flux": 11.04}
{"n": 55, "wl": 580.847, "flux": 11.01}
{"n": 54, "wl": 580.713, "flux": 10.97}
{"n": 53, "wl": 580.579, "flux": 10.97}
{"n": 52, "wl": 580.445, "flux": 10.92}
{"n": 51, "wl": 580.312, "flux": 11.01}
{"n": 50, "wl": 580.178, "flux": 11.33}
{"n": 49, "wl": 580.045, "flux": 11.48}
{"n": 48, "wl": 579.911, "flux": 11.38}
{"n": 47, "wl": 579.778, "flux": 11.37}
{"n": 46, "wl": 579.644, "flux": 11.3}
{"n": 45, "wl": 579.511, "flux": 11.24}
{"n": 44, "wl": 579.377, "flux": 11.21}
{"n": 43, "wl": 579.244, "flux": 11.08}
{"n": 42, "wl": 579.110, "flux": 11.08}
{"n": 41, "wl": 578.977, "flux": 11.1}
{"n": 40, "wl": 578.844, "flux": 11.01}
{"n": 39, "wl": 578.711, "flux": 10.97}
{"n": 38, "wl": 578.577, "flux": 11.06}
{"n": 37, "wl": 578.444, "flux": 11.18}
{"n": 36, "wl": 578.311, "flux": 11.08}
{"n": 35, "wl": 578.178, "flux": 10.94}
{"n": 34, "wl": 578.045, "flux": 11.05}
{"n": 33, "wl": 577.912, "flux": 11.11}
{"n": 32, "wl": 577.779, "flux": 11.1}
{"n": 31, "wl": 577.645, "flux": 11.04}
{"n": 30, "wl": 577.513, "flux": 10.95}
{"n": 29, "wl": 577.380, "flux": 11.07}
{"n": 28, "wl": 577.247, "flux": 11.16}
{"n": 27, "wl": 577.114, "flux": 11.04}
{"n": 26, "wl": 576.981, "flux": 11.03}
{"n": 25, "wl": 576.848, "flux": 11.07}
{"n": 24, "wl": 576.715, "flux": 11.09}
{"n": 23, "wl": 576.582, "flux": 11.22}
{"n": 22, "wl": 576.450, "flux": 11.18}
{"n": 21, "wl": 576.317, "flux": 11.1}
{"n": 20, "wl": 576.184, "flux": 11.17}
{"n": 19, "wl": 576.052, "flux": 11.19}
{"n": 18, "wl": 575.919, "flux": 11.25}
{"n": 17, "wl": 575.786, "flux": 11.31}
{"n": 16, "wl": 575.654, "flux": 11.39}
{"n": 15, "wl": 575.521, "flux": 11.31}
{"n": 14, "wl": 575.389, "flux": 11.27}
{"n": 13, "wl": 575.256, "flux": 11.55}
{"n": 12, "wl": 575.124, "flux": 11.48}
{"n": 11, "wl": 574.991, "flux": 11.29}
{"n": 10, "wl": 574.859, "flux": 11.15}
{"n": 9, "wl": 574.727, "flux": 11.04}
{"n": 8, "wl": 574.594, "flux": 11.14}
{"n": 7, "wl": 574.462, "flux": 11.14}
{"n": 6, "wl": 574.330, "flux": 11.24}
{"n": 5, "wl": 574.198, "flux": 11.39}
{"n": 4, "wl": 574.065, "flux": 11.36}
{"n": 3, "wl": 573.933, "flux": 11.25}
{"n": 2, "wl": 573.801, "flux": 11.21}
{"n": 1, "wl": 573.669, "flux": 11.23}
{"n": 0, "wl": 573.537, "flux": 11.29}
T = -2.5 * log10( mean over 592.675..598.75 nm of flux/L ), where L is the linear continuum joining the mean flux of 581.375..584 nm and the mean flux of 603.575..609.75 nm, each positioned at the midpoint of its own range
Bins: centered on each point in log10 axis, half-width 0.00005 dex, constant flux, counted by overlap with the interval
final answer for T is 0.001 mag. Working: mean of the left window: 11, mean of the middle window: 10.7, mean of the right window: 10.5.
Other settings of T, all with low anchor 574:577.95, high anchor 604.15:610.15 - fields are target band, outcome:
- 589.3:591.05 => 0.010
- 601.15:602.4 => 0.006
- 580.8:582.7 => 0.008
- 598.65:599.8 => 0.006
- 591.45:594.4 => 0.007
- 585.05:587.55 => 0.004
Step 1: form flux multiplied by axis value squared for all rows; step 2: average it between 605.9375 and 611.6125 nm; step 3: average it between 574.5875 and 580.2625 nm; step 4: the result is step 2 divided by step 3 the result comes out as 1.0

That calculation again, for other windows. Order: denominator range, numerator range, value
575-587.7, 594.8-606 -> 1.02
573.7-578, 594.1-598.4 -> 1.03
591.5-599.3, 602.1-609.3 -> 1.01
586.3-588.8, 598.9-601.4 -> 1.01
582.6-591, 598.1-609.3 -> 1.02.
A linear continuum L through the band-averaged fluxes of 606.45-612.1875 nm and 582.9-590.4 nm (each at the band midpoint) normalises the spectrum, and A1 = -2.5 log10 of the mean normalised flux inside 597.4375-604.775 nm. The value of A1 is 0.00 mag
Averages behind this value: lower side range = 10.9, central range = 10.6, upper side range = 10.5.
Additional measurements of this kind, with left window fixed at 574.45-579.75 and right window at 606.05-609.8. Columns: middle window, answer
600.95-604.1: 0.00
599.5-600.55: 0.00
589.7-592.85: 0.00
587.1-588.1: -0.01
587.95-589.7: 0.03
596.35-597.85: 0.00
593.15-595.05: 0.00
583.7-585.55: 0.00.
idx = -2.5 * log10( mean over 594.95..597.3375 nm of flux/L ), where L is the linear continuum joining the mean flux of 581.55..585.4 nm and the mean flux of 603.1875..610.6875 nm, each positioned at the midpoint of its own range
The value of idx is 0.00 mag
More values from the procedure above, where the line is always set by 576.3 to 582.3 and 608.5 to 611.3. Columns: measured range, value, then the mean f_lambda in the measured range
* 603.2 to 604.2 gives 0.01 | 10.5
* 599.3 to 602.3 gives 0.01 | 10.6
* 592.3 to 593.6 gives 0.01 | 10.7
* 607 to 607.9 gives 0.00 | 10.5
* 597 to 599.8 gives 0.00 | 10.7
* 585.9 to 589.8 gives 0.01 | 10.8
